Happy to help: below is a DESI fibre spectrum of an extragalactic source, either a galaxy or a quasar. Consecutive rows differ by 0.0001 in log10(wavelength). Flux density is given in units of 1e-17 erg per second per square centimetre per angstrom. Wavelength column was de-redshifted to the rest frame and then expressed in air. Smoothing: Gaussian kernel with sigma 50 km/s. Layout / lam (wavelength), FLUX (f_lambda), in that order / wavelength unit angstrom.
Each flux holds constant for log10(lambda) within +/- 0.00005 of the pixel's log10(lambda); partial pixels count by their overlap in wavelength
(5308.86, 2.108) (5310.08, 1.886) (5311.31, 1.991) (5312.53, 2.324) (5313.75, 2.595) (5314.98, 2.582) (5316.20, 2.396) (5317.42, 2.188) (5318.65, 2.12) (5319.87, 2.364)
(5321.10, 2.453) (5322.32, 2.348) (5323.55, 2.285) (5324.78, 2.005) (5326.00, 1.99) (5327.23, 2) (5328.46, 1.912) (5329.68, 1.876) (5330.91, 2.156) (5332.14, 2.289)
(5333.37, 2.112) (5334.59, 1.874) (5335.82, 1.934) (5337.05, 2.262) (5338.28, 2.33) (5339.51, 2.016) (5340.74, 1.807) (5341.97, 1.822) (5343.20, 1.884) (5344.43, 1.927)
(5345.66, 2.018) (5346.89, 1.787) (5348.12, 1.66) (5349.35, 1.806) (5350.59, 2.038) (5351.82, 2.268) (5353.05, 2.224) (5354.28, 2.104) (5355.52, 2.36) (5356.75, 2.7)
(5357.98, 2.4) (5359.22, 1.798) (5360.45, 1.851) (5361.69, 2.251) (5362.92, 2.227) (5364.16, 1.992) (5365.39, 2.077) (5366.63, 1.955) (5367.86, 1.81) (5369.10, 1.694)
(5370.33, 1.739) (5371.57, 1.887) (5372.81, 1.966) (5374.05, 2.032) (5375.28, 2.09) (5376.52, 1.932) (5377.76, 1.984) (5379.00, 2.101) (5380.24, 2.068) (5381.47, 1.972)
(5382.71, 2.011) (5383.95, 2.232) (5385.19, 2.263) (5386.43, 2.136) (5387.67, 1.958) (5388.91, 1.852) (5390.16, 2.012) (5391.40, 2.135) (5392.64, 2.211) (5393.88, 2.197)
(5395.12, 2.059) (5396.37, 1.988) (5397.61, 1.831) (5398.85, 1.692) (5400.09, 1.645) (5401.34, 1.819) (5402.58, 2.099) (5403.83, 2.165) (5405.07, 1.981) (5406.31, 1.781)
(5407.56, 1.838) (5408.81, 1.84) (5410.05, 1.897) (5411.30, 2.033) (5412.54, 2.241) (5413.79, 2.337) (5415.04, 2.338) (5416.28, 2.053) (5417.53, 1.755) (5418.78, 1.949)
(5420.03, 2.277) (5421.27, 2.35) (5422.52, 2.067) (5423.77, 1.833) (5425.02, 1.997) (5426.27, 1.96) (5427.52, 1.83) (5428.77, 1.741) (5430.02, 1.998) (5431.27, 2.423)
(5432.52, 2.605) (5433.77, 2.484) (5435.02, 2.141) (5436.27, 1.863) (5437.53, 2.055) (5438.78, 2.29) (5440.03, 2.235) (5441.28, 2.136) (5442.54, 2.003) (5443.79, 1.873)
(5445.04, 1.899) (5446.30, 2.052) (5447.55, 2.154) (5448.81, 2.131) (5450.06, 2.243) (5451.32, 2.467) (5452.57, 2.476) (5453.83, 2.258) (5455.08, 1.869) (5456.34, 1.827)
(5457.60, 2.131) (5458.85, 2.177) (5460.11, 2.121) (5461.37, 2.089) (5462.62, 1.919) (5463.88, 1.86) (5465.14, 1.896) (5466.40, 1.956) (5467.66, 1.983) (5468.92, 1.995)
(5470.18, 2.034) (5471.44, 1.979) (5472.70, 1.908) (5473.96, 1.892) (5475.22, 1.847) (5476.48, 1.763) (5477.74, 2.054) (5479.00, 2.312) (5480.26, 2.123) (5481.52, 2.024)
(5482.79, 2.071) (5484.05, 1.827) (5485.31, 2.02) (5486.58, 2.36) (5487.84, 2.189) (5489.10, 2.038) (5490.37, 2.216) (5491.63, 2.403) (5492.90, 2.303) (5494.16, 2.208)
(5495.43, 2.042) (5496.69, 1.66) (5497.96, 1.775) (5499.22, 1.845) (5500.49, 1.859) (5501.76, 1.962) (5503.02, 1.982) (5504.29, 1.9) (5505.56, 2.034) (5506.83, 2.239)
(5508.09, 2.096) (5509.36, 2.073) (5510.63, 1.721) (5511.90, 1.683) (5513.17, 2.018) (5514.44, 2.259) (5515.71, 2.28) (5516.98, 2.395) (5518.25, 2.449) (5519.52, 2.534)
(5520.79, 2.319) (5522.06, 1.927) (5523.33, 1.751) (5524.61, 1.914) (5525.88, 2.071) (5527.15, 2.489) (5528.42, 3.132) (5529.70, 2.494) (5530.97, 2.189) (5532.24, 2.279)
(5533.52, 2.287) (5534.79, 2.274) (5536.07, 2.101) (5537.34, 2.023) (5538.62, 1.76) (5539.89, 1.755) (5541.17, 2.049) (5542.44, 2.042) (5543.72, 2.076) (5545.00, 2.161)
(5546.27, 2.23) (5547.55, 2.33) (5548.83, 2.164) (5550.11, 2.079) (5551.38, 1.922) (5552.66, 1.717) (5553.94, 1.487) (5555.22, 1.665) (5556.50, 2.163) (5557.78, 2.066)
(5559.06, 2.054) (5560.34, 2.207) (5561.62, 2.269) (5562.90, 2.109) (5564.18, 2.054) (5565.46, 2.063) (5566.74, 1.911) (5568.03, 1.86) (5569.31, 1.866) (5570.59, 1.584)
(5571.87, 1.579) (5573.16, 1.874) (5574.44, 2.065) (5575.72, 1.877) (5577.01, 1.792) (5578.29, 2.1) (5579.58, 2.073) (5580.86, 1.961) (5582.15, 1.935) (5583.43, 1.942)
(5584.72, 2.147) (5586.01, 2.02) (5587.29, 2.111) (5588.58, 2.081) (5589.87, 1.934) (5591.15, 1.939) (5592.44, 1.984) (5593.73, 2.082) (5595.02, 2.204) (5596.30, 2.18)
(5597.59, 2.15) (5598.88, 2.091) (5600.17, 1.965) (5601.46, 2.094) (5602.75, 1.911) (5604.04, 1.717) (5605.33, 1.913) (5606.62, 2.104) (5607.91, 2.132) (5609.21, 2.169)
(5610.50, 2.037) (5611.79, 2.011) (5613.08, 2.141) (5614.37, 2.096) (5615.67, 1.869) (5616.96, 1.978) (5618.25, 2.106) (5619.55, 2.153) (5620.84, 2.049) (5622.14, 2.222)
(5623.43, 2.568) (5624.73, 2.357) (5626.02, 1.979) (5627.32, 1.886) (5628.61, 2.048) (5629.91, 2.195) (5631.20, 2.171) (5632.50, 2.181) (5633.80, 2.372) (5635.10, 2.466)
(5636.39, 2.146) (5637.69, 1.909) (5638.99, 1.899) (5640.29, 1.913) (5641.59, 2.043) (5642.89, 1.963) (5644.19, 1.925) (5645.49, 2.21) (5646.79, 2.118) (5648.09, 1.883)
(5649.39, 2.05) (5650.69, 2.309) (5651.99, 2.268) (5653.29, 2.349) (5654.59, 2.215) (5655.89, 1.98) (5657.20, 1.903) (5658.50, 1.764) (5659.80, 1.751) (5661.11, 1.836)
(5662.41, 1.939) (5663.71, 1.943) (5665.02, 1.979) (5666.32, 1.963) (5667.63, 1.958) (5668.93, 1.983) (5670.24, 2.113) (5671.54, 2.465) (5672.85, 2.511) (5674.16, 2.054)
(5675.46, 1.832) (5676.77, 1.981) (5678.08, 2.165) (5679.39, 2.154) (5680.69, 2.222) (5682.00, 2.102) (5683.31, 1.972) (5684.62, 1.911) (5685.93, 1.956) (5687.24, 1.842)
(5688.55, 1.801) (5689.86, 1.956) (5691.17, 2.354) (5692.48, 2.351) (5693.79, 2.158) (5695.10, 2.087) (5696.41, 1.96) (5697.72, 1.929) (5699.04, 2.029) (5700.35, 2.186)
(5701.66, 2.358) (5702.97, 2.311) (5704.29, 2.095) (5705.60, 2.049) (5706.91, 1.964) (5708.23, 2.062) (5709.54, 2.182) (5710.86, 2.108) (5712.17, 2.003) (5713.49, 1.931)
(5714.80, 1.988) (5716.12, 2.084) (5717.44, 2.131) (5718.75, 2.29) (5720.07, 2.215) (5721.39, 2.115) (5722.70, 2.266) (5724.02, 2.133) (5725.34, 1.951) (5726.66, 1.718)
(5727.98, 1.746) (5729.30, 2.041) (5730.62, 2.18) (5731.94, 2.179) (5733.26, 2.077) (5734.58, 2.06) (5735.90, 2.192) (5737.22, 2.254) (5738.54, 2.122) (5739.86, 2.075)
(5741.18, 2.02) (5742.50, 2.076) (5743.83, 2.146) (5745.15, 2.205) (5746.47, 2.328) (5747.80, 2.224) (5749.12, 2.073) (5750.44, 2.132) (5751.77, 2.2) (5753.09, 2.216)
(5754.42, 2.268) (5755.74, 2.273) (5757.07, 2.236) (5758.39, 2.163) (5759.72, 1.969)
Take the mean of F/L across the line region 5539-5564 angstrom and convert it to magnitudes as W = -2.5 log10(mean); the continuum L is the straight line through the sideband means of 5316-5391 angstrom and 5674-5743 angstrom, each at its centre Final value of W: 0.022 mag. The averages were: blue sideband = 2.06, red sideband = 2.08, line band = 2.03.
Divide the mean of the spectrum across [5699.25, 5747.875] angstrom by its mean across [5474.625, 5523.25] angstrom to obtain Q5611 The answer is 1.02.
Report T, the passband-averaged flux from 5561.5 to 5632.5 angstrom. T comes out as 2.03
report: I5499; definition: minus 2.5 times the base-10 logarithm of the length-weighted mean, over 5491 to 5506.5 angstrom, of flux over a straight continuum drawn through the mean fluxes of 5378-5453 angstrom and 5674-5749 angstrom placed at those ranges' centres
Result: 0.04 mag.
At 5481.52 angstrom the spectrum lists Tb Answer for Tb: 2.024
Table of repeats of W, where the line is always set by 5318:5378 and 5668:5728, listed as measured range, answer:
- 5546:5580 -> 0.057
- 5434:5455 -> -0.043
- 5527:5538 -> -0.141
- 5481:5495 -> -0.044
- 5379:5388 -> -0.024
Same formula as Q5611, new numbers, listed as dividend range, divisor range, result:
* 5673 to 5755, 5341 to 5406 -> 1.04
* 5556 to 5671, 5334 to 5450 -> 1.00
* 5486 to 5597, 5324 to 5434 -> 1.01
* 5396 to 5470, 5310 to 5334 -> 0.93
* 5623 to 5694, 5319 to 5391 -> 1.01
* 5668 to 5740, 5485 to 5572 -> 1.01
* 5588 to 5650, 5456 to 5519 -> 1.02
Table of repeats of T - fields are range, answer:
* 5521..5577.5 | 2.04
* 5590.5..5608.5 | 2.03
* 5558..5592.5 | 1.98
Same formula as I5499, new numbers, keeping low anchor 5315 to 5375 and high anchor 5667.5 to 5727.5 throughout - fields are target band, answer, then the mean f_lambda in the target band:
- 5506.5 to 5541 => -0.04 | 2.17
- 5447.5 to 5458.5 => -0.05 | 2.17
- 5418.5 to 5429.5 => 0.04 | 2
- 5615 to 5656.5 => -0.02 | 2.12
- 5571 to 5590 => 0.06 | 1.96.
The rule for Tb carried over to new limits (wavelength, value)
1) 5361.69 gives 2.251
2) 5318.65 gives 2.12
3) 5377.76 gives 1.984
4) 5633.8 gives 2.372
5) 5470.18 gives 2.034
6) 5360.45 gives 1.851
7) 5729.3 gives 2.041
